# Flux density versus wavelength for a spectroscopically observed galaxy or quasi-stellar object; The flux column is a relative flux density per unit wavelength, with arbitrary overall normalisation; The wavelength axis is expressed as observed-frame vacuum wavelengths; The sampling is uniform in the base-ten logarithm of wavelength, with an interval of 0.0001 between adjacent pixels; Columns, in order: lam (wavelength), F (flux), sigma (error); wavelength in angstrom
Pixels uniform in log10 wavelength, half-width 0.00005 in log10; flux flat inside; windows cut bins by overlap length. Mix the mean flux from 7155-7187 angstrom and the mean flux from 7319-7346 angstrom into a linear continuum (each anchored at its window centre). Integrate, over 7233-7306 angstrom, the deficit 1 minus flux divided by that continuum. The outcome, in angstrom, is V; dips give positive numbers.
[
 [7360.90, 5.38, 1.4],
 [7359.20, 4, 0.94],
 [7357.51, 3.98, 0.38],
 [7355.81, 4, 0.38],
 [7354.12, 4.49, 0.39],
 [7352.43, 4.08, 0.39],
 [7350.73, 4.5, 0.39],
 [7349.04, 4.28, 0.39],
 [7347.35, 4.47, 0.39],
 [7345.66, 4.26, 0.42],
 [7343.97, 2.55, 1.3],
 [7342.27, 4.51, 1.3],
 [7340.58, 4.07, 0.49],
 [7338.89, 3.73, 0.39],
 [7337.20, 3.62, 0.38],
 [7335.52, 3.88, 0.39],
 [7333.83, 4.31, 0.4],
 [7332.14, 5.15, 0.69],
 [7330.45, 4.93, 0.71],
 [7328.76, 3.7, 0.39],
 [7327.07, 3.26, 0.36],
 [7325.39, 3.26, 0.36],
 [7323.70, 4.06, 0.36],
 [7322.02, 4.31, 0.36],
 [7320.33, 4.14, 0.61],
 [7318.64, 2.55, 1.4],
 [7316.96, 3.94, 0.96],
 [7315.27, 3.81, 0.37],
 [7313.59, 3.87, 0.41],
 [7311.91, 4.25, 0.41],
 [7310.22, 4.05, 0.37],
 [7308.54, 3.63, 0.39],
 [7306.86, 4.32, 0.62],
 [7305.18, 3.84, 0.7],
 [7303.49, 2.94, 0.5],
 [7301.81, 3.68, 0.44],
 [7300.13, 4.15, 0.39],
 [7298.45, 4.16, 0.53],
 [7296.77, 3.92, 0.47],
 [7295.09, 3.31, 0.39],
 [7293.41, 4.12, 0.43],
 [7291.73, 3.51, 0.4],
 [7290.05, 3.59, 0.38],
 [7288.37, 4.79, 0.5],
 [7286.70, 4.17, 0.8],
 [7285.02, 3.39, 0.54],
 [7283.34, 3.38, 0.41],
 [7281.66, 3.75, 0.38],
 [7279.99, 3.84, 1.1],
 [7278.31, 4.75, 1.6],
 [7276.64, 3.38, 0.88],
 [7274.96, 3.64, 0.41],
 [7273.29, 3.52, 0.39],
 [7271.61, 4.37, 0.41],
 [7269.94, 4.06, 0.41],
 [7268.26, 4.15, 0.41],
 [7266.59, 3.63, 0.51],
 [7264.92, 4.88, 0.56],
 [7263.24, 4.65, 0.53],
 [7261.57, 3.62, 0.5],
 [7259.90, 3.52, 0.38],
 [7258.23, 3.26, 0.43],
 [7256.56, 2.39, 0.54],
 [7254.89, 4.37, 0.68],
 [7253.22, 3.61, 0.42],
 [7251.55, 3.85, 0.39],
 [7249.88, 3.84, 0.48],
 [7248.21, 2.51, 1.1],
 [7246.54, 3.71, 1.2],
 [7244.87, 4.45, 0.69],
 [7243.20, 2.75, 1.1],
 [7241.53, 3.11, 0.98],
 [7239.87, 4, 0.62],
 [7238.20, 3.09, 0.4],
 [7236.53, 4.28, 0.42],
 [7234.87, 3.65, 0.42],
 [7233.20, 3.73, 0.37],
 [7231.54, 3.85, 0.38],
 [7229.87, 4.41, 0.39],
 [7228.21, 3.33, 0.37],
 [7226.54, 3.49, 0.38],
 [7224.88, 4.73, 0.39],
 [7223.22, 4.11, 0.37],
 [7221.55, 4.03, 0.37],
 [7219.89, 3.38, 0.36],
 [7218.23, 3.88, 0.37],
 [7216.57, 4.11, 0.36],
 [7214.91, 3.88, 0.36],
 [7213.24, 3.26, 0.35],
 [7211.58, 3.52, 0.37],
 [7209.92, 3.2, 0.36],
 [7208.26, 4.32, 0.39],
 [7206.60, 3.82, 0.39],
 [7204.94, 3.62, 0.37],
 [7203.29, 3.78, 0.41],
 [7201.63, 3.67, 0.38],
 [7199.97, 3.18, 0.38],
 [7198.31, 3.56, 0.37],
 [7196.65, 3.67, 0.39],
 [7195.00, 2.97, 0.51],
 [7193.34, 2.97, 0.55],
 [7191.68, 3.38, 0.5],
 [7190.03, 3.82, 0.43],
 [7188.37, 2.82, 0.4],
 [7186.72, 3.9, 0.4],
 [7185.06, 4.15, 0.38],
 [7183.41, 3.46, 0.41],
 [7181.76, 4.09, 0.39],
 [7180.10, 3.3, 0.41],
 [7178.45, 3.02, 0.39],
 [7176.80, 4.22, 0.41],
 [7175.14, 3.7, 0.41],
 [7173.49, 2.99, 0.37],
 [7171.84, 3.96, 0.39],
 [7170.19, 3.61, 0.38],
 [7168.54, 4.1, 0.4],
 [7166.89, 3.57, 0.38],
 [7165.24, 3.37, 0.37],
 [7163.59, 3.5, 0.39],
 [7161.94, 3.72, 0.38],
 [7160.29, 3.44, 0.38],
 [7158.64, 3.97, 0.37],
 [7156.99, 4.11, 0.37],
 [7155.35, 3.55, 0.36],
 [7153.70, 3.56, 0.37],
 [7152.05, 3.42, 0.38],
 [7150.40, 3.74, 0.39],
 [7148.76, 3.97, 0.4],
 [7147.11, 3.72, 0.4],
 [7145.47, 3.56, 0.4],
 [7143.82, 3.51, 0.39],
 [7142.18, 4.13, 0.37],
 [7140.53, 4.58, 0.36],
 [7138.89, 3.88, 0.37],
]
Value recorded 1.7 angstrom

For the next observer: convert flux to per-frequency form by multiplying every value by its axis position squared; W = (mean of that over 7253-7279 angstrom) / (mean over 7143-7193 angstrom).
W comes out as 1.09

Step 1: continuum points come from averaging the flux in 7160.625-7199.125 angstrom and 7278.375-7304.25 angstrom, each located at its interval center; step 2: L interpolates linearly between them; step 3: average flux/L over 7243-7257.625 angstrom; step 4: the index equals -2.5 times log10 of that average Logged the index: 0.06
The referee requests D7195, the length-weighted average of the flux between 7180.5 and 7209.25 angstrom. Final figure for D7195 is 3.59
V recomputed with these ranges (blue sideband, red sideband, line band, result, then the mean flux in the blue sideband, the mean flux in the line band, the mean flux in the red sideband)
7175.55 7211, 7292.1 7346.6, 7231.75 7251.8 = 0.6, 3.57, 3.58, 3.88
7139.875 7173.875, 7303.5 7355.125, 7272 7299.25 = 0.5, 3.72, 3.83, 3.98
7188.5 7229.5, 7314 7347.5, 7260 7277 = -0.9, 3.65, 3.99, 3.91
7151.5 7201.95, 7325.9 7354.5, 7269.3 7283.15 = 0.0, 3.57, 3.89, 4.09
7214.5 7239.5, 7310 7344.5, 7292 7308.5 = 0.4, 3.87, 3.81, 3.91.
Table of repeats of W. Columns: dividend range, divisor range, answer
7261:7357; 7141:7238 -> 1.11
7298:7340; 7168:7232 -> 1.10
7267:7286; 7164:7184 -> 1.09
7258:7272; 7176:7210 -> 1.15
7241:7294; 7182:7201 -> 1.11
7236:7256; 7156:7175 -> 1.00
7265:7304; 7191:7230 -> 1.08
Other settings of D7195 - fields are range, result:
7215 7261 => 3.69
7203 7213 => 3.68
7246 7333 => 3.84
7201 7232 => 3.81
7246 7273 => 3.77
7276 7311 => 3.84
